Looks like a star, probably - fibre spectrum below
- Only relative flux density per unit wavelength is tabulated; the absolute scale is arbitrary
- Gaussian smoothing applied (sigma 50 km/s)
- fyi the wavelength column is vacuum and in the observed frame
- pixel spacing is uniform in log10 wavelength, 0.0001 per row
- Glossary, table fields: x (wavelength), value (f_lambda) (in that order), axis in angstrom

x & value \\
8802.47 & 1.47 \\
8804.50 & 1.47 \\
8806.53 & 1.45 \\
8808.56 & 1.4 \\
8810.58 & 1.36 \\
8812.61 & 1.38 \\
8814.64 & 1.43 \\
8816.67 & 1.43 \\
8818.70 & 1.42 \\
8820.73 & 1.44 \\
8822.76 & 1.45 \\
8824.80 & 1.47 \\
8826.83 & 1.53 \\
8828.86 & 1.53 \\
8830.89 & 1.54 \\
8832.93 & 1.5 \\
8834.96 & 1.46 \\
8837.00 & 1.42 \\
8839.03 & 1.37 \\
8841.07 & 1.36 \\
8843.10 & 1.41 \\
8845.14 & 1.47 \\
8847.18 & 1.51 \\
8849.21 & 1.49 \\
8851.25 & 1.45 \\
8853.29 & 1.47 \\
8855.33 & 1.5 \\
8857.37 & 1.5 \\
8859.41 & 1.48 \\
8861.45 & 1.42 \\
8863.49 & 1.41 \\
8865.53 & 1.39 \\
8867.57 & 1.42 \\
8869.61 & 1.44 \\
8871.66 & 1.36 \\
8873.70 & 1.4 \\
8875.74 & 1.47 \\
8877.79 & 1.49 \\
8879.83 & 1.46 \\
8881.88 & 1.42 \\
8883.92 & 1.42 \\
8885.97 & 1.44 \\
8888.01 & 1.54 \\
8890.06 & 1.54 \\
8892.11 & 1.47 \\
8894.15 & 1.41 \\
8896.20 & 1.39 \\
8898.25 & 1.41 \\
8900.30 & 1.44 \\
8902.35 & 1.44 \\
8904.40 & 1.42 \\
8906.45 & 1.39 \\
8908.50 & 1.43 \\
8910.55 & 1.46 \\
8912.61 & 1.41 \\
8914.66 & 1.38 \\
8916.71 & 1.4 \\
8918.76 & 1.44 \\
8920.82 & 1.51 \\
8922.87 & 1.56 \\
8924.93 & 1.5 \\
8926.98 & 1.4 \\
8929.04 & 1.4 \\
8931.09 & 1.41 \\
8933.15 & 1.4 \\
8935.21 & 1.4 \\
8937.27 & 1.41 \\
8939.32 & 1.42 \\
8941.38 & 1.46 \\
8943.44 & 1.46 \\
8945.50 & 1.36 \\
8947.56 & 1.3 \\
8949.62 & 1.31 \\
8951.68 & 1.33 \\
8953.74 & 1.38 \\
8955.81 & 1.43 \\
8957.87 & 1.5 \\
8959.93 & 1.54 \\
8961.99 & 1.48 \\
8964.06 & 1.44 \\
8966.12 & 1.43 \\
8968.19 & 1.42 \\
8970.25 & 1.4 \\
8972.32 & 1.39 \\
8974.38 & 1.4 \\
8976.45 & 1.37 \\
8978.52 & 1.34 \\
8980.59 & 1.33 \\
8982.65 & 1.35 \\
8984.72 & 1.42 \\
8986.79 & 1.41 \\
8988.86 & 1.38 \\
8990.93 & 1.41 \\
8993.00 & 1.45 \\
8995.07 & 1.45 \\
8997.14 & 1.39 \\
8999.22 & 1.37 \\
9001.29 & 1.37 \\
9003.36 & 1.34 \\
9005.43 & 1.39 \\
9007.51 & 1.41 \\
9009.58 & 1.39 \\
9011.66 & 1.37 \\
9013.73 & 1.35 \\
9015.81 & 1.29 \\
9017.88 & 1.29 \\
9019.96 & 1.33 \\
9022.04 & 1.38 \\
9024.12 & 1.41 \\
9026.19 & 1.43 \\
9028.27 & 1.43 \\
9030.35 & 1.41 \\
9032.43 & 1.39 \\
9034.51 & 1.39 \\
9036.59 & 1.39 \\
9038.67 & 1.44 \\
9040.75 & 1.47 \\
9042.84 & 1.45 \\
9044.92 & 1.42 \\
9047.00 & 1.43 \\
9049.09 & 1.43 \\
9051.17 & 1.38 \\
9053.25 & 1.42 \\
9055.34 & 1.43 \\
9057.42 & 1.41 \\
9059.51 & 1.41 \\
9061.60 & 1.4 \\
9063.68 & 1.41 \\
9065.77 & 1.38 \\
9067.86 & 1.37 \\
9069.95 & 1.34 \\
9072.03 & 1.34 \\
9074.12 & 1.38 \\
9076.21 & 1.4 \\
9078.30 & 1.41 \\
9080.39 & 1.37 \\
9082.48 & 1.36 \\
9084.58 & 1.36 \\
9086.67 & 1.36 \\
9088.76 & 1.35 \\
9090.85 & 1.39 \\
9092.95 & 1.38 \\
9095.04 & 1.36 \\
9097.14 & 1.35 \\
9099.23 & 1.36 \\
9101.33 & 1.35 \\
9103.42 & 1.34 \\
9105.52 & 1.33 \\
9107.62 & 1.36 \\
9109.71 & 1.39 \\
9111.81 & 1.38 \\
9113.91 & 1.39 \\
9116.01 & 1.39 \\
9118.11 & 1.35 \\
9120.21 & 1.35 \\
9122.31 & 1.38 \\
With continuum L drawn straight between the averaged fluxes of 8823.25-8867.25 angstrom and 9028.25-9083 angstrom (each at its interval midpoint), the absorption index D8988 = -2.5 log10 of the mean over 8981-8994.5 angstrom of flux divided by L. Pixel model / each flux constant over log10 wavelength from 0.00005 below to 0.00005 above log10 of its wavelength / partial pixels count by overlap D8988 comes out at 0.01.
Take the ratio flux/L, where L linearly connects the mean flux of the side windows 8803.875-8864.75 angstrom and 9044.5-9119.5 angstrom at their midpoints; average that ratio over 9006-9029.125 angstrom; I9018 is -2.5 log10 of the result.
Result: 0.021 mag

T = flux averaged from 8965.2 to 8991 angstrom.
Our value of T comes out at 1.39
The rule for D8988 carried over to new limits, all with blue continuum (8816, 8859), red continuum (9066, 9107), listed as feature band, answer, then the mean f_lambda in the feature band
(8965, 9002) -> 0.009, 1.39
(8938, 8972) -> 0.000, 1.42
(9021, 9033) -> -0.017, 1.41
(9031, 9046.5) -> -0.030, 1.42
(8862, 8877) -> 0.027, 1.41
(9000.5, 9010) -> 0.012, 1.38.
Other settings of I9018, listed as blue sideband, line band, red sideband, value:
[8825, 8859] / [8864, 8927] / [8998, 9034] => 0.00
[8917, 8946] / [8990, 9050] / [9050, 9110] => 0.00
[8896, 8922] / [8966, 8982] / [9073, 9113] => 0.02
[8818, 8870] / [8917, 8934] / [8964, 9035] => -0.02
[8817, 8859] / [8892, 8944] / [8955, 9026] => 0.00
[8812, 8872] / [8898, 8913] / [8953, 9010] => 0.00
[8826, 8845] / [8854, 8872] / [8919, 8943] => 0.01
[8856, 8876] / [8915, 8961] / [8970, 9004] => -0.01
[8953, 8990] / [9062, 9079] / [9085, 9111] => -0.01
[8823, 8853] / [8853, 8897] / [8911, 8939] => 0.00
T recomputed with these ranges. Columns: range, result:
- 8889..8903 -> 1.44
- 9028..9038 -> 1.4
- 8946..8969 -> 1.41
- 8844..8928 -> 1.45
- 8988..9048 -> 1.39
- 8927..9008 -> 1.4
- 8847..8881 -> 1.45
